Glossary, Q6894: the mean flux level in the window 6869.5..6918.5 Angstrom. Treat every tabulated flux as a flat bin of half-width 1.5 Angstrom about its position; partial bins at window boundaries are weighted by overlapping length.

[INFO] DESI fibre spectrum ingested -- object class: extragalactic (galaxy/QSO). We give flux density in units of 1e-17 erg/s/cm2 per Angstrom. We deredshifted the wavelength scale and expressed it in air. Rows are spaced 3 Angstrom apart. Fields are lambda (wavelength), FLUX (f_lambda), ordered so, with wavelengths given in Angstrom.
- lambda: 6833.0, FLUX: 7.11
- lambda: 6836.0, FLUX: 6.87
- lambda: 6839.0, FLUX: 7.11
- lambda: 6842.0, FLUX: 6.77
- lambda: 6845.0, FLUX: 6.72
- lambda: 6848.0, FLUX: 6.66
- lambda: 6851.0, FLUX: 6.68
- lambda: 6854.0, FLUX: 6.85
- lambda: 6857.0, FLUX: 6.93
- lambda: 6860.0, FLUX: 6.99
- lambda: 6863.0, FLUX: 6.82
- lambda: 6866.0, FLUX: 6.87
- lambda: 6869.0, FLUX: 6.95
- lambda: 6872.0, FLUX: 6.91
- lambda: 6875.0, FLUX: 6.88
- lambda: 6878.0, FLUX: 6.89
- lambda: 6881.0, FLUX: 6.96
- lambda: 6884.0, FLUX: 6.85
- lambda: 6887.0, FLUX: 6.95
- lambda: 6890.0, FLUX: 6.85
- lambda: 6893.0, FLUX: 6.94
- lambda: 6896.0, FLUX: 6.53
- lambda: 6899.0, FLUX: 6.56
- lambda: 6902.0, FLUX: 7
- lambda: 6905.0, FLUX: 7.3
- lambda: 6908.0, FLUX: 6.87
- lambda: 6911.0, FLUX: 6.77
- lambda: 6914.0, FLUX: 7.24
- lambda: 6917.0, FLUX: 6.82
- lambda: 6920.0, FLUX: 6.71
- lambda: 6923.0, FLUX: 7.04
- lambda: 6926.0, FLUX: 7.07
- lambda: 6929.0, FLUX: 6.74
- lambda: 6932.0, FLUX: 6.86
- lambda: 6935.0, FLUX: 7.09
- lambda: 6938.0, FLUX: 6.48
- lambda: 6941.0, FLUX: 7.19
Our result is 6.9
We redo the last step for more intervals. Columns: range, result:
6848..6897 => 6.86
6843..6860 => 6.79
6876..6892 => 6.9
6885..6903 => 6.8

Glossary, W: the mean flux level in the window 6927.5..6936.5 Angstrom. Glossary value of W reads 6.9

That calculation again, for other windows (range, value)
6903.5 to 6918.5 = 7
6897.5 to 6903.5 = 6.78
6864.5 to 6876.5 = 6.9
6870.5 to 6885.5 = 6.9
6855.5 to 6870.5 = 6.91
